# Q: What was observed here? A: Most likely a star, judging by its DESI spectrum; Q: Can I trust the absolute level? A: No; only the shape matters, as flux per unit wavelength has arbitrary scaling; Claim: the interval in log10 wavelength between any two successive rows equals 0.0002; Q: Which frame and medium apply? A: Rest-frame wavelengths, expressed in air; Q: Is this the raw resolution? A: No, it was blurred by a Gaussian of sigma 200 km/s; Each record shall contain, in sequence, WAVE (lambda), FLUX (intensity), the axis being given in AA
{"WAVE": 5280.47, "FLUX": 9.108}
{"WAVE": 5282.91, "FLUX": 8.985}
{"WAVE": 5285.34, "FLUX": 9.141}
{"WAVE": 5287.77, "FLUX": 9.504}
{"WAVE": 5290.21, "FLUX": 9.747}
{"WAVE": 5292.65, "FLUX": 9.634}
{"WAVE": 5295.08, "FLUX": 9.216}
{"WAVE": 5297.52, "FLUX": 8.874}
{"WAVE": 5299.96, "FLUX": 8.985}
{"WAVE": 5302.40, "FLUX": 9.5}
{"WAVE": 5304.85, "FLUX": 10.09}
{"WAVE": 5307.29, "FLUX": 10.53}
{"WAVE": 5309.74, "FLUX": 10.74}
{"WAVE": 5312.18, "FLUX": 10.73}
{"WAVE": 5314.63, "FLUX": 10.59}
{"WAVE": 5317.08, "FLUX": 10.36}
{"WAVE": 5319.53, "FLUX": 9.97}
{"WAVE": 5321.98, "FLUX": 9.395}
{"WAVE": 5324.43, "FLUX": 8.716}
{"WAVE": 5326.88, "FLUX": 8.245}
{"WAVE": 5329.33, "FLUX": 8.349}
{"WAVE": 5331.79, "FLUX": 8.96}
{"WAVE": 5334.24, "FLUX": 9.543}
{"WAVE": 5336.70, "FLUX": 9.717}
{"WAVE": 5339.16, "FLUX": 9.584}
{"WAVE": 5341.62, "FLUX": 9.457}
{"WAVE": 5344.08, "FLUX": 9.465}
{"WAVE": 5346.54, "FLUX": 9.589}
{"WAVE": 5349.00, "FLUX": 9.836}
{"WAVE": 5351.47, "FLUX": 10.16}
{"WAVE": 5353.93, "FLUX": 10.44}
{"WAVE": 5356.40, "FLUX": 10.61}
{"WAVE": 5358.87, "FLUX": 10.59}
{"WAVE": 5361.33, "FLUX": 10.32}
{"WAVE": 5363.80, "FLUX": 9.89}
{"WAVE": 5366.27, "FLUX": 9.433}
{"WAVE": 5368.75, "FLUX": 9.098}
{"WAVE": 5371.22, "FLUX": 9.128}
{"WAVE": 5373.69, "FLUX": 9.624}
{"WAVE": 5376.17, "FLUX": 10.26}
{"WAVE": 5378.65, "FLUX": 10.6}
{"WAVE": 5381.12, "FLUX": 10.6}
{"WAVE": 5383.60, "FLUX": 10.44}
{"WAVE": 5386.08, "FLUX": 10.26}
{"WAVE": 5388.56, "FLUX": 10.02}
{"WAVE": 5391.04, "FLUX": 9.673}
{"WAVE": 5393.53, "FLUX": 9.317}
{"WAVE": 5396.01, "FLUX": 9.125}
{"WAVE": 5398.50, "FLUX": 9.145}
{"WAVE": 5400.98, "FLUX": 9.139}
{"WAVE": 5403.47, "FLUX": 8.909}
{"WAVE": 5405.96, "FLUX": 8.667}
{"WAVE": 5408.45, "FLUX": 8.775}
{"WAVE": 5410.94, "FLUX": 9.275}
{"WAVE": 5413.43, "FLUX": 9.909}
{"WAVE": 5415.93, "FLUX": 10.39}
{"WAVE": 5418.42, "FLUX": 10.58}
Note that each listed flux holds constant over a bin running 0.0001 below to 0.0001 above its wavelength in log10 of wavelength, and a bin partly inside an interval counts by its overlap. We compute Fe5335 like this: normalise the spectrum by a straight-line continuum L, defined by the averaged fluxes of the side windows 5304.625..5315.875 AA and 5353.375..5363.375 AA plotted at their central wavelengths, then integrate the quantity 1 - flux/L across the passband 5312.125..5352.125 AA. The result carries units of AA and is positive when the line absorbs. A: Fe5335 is 3.8 AA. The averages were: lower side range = 10.6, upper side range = 10.4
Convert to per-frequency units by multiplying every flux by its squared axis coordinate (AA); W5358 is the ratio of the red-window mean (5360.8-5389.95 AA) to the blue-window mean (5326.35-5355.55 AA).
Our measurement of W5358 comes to 1.1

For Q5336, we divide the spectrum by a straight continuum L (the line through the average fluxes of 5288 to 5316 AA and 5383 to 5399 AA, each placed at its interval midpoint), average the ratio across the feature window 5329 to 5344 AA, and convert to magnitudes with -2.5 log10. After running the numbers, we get 0.05 mag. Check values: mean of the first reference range 9.86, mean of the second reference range 9.71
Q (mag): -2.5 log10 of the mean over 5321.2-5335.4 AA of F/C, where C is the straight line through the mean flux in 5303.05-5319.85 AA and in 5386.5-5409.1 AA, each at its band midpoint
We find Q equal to 0.15 mag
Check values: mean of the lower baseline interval 10.4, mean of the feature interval 8.85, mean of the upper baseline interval 9.25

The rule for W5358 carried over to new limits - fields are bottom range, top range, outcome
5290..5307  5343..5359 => 1.08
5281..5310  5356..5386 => 1.08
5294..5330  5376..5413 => 1.03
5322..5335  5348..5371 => 1.15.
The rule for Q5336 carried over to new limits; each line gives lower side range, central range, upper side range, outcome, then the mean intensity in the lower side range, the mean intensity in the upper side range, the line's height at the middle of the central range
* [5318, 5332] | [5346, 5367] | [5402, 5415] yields -0.12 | 8.97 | 9.13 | 9.03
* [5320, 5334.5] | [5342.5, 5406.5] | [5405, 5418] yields -0.07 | 8.89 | 9.5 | 9.23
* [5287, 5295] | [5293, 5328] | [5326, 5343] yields -0.04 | 9.58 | 9.14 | 9.38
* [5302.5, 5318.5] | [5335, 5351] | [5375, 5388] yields 0.09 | 10.4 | 10.4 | 10.4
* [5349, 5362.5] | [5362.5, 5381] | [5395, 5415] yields 0.02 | 10.4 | 9.14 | 9.97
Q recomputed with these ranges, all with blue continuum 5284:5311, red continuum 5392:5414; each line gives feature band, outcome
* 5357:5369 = -0.07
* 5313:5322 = -0.07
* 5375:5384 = -0.14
